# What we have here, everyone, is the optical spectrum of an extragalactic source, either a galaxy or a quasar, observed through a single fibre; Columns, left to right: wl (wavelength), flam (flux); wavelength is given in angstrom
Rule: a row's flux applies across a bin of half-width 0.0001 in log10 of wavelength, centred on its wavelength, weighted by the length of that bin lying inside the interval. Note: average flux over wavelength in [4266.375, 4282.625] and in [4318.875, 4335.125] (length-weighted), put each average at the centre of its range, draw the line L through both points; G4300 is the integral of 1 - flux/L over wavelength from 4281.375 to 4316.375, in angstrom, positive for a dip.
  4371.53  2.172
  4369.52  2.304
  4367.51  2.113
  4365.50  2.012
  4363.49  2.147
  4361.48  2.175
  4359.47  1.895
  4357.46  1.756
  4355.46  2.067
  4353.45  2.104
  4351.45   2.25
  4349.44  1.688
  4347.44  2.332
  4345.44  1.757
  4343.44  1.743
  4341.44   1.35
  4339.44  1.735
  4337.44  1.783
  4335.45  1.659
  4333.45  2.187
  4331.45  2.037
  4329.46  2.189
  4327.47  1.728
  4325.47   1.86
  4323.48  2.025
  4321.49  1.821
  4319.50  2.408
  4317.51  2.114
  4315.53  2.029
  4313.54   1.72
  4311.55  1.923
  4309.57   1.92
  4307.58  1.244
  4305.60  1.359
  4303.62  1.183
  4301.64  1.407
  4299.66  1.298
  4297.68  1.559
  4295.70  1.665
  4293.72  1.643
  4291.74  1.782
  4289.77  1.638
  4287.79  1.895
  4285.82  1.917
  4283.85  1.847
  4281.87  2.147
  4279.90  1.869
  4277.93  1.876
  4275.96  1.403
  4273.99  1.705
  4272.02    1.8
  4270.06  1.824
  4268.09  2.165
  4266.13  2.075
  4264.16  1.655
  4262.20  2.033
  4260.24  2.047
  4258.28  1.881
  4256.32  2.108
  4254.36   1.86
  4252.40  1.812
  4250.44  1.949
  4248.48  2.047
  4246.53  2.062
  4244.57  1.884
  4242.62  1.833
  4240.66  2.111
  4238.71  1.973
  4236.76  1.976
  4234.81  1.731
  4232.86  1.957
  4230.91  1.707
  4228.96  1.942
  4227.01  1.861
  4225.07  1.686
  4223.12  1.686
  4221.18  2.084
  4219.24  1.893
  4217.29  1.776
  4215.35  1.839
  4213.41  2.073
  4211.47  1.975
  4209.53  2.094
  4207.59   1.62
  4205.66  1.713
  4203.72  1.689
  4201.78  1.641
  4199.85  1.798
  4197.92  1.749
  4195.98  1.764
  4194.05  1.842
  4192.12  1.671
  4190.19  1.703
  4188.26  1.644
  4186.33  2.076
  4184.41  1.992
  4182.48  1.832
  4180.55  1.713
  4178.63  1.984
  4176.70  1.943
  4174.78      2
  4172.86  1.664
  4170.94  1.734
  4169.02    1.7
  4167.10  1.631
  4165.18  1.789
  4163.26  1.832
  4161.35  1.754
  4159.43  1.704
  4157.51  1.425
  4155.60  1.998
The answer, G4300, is 4.7 angstrom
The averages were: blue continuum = 1.86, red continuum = 2.01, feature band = 1.67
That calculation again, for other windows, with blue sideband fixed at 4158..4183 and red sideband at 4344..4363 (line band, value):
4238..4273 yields -1.25 angstrom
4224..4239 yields 0.06 angstrom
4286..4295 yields 0.81 angstrom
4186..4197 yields 0.25 angstrom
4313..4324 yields -0.41 angstrom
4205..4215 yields -0.37 angstrom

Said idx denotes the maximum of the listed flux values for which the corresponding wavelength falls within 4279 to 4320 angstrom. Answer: 2.408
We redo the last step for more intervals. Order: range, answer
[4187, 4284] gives 2.165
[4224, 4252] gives 2.111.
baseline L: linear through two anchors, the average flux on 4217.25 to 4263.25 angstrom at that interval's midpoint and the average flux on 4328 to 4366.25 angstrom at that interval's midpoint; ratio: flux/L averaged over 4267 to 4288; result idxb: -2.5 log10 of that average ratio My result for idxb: 0.04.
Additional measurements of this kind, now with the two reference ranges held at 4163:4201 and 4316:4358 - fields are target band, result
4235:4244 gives -0.06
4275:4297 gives 0.06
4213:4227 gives -0.01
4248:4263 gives -0.06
